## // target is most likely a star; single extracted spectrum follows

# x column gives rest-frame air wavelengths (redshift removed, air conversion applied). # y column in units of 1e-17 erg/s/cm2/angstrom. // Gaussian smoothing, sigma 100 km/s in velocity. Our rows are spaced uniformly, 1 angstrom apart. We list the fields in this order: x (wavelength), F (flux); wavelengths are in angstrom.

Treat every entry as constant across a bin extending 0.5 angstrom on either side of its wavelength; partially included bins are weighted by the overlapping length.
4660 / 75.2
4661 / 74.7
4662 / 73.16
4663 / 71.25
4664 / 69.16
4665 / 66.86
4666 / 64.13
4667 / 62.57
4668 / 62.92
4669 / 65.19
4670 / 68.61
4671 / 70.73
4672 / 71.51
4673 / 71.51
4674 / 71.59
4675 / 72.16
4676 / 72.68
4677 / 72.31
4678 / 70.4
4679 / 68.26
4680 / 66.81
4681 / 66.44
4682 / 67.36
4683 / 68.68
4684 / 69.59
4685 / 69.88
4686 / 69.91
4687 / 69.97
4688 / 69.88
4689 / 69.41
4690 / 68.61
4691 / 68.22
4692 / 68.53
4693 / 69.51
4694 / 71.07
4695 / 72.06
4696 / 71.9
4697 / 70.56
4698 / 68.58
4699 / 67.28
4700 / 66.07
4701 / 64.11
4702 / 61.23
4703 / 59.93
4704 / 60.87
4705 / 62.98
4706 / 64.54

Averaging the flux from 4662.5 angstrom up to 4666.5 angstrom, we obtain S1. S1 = 67.8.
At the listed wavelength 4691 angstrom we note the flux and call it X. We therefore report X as 68.22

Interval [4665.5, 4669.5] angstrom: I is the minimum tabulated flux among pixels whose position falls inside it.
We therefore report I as 62.57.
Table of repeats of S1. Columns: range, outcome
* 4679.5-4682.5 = 66.9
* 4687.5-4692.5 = 68.9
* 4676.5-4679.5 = 70.3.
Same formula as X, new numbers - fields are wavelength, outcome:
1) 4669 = 65.19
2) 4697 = 70.56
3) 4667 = 62.57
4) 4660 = 75.2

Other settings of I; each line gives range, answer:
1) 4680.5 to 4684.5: 66.44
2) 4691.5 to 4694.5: 68.53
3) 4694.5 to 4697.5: 70.56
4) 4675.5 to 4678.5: 70.4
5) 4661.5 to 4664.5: 69.16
